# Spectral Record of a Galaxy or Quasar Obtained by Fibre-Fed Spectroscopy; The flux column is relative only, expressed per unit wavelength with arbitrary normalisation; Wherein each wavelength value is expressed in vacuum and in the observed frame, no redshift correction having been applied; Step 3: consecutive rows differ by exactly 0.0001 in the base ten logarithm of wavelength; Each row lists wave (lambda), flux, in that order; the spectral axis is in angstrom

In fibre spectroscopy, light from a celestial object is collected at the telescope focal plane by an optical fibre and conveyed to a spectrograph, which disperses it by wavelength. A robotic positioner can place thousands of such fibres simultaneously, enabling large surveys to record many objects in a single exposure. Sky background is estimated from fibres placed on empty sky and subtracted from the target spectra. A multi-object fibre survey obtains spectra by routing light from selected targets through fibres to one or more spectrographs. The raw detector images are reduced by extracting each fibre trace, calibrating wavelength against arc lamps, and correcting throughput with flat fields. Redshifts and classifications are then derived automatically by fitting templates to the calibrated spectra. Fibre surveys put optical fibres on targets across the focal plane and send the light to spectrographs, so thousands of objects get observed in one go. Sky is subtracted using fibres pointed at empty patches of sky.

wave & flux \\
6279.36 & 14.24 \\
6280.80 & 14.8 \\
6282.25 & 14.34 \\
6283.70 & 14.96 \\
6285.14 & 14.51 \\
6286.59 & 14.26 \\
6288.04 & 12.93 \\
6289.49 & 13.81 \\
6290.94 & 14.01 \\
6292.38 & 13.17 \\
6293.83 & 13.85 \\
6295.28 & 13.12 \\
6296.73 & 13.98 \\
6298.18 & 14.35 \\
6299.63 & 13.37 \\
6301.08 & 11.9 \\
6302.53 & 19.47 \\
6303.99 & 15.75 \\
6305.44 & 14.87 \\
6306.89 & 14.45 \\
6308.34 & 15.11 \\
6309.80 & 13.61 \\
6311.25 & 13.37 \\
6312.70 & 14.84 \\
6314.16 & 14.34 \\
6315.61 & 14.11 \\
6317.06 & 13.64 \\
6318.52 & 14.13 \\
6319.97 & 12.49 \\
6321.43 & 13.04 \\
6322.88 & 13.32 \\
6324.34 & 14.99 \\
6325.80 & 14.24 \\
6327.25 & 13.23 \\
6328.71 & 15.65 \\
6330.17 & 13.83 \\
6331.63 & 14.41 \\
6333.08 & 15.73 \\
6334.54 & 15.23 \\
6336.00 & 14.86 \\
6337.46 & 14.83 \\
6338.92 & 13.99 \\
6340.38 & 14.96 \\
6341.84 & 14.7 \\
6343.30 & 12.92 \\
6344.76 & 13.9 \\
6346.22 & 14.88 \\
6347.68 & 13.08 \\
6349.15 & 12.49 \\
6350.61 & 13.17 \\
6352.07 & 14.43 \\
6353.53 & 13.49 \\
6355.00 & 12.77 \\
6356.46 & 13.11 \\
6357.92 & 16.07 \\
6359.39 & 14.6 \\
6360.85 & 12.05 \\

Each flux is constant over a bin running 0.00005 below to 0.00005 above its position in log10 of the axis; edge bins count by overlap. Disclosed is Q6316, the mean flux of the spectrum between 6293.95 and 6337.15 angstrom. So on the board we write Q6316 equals 14.3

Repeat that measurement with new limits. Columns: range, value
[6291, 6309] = 14.4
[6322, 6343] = 14.5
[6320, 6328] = 13.7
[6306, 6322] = 13.9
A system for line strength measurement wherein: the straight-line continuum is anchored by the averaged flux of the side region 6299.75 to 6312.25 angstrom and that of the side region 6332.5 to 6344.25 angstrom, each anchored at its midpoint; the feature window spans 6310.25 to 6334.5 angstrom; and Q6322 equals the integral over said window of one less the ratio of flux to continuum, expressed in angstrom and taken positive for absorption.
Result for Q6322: 0.9 angstrom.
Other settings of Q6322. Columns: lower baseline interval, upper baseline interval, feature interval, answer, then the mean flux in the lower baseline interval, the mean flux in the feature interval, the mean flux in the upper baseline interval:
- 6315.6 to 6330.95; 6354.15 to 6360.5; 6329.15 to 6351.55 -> -0.5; 13.9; 14.2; 14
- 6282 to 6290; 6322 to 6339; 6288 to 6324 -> 0.6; 14.1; 14.1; 14.5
